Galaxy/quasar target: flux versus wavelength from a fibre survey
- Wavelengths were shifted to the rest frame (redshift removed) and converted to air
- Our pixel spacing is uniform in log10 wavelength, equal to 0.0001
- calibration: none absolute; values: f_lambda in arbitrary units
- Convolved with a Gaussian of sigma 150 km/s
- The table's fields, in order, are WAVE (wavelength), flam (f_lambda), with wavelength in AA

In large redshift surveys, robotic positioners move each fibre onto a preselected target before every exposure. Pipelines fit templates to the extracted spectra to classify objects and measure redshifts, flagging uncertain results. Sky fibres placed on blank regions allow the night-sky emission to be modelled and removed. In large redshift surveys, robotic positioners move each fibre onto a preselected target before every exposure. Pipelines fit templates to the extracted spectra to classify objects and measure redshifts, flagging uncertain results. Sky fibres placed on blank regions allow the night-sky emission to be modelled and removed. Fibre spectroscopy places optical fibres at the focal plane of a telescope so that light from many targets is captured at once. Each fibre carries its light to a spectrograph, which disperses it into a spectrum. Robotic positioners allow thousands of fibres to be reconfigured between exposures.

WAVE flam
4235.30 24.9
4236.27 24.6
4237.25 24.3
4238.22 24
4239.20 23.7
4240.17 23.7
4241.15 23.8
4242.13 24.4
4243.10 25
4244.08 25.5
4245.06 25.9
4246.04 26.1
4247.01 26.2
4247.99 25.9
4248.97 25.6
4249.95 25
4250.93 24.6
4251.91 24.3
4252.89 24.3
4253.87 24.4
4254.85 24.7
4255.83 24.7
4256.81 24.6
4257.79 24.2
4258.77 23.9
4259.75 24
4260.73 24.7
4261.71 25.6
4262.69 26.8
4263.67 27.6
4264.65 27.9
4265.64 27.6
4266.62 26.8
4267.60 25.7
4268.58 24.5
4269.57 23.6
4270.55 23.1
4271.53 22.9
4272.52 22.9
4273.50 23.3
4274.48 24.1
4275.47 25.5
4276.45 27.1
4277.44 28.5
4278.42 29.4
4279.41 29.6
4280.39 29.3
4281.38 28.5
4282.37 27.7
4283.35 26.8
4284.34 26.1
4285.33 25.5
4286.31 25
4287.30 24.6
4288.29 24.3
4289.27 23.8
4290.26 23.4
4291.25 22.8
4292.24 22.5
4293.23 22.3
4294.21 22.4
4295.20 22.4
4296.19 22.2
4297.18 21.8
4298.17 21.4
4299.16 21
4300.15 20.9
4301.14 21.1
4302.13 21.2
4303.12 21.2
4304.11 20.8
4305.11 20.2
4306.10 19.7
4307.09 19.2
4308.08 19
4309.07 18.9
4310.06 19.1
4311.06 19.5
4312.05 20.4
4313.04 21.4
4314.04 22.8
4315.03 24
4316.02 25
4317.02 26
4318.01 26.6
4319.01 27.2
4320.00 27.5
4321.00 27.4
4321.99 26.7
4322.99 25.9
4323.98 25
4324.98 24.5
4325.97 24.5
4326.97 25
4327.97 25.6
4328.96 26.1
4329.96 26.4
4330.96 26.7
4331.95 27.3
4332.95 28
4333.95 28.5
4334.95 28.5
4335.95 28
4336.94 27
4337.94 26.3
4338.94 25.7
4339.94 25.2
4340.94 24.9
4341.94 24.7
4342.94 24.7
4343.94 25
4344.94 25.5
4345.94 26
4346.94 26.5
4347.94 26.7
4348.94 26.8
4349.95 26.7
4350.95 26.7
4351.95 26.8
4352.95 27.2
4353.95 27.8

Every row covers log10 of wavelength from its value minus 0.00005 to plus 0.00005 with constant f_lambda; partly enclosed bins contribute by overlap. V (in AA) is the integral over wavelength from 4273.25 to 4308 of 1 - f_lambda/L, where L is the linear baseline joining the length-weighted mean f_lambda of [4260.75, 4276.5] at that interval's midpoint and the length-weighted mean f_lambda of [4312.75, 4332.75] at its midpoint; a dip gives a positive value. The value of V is 2.18 AA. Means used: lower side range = 25.3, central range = 23.8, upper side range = 25.7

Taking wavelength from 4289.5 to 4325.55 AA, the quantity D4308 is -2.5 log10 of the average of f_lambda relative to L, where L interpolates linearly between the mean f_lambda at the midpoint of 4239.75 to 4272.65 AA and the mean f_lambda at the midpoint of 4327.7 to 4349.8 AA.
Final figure 0.15 mag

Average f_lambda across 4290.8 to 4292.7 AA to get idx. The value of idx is 22.6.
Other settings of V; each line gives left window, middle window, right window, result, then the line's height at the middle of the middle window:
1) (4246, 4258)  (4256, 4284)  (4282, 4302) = -2.0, 24.2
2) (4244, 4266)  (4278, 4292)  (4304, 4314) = -2.3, 22.3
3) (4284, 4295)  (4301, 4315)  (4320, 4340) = 2.6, 25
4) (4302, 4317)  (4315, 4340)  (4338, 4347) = -3.3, 23.4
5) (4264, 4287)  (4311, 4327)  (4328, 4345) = 0.9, 26.3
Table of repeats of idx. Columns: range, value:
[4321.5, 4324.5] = 25.8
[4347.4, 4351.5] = 26.7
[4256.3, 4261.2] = 24.3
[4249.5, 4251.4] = 24.8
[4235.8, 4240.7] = 24.1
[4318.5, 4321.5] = 27.4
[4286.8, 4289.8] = 24.2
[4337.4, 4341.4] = 25.5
